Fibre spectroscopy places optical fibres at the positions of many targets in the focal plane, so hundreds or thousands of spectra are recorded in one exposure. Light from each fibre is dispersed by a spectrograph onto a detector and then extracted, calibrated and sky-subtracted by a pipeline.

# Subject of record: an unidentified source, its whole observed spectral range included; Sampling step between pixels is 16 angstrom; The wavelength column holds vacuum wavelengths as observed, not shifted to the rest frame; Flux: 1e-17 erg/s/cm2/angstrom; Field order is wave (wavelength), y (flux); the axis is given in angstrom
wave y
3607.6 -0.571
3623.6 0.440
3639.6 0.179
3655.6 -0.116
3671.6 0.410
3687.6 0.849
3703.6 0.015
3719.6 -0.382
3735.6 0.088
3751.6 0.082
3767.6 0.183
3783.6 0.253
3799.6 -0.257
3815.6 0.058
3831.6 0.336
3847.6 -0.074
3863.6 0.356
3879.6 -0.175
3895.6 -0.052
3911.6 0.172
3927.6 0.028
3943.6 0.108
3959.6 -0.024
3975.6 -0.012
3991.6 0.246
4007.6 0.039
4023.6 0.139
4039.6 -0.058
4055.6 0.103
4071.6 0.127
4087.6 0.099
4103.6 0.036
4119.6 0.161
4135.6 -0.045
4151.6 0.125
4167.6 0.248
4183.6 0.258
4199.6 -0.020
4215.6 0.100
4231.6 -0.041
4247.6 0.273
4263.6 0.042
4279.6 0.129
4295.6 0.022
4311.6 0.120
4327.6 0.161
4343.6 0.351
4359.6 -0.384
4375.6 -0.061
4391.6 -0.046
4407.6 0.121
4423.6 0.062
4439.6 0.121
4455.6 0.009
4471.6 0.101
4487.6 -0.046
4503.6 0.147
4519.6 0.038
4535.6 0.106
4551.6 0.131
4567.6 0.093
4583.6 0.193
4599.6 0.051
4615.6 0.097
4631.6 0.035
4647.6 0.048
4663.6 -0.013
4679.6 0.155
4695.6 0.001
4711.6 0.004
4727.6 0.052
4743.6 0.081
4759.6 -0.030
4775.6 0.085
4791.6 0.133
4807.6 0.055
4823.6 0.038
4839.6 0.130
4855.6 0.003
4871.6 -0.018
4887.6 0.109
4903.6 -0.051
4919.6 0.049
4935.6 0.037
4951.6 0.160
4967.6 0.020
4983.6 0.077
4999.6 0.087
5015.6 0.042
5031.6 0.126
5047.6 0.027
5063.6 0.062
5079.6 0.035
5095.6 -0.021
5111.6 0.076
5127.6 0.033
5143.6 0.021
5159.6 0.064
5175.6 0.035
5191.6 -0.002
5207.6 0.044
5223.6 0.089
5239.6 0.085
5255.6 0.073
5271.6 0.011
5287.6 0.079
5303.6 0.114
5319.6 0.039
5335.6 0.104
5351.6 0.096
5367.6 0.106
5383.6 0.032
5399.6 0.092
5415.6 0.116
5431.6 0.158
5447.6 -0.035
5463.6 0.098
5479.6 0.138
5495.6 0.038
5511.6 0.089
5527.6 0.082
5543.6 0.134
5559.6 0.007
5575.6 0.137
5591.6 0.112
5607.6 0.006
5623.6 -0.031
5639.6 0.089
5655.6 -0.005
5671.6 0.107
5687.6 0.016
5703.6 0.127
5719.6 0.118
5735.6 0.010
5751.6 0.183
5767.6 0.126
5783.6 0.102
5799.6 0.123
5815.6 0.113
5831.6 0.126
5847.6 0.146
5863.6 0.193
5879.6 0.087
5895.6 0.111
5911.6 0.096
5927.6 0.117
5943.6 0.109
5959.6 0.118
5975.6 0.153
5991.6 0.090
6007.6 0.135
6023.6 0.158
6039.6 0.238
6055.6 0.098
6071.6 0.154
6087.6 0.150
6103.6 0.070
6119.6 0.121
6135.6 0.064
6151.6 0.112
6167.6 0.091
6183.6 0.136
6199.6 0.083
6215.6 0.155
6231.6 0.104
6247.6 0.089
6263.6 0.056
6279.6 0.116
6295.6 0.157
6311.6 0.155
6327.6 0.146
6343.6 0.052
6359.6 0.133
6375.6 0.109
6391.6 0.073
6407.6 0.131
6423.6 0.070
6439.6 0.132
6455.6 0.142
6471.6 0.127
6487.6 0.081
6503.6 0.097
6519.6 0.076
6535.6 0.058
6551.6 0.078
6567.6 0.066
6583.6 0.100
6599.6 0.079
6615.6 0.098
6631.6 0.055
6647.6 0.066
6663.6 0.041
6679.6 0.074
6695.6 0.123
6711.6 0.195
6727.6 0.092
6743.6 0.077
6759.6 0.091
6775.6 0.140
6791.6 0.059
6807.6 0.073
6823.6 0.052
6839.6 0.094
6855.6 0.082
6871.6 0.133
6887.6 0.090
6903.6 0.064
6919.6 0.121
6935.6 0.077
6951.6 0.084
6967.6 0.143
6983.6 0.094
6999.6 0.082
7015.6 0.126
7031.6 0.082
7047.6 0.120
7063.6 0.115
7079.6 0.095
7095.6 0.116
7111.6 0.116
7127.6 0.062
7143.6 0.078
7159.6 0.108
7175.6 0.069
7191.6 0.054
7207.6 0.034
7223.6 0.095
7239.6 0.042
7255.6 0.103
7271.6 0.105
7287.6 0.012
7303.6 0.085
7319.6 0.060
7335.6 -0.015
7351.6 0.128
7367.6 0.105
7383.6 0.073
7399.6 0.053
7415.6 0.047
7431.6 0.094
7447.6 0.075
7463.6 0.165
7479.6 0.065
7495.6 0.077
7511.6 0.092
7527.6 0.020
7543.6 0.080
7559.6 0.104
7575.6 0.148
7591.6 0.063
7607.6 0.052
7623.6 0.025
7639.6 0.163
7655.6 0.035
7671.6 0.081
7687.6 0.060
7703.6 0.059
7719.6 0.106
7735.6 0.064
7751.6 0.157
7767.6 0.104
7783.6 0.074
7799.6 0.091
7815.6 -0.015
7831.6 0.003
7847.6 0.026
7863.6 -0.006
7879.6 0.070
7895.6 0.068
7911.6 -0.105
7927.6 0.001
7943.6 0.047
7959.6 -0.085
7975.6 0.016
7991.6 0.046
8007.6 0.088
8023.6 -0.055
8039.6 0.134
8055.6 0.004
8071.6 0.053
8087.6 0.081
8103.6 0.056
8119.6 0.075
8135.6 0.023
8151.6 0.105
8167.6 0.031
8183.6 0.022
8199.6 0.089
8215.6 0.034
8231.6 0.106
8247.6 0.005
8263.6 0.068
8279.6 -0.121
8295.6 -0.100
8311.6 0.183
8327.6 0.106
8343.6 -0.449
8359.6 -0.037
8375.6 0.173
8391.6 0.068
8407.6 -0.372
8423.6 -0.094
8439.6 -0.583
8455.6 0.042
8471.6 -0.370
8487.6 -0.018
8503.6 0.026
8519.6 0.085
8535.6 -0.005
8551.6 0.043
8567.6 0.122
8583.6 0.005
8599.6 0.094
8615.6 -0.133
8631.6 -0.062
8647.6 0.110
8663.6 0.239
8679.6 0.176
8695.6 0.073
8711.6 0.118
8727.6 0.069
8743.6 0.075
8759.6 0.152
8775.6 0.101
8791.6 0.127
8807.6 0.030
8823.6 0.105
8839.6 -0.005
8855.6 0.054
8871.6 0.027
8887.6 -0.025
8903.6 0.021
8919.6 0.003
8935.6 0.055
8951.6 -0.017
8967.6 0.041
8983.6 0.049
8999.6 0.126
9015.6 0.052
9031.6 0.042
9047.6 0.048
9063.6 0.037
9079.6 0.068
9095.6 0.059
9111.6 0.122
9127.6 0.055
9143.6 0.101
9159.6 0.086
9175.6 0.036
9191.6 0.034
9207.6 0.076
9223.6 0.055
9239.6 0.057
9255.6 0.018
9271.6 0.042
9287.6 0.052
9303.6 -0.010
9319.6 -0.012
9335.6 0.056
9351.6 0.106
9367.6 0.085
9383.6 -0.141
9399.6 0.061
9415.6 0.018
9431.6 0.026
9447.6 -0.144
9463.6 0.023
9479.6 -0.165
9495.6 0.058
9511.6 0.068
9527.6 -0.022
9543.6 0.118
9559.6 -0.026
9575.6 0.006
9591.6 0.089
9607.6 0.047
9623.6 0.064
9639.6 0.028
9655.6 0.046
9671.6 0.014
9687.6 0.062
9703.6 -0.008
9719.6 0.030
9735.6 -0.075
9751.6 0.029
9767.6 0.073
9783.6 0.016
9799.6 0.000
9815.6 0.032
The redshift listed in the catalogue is 1.327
